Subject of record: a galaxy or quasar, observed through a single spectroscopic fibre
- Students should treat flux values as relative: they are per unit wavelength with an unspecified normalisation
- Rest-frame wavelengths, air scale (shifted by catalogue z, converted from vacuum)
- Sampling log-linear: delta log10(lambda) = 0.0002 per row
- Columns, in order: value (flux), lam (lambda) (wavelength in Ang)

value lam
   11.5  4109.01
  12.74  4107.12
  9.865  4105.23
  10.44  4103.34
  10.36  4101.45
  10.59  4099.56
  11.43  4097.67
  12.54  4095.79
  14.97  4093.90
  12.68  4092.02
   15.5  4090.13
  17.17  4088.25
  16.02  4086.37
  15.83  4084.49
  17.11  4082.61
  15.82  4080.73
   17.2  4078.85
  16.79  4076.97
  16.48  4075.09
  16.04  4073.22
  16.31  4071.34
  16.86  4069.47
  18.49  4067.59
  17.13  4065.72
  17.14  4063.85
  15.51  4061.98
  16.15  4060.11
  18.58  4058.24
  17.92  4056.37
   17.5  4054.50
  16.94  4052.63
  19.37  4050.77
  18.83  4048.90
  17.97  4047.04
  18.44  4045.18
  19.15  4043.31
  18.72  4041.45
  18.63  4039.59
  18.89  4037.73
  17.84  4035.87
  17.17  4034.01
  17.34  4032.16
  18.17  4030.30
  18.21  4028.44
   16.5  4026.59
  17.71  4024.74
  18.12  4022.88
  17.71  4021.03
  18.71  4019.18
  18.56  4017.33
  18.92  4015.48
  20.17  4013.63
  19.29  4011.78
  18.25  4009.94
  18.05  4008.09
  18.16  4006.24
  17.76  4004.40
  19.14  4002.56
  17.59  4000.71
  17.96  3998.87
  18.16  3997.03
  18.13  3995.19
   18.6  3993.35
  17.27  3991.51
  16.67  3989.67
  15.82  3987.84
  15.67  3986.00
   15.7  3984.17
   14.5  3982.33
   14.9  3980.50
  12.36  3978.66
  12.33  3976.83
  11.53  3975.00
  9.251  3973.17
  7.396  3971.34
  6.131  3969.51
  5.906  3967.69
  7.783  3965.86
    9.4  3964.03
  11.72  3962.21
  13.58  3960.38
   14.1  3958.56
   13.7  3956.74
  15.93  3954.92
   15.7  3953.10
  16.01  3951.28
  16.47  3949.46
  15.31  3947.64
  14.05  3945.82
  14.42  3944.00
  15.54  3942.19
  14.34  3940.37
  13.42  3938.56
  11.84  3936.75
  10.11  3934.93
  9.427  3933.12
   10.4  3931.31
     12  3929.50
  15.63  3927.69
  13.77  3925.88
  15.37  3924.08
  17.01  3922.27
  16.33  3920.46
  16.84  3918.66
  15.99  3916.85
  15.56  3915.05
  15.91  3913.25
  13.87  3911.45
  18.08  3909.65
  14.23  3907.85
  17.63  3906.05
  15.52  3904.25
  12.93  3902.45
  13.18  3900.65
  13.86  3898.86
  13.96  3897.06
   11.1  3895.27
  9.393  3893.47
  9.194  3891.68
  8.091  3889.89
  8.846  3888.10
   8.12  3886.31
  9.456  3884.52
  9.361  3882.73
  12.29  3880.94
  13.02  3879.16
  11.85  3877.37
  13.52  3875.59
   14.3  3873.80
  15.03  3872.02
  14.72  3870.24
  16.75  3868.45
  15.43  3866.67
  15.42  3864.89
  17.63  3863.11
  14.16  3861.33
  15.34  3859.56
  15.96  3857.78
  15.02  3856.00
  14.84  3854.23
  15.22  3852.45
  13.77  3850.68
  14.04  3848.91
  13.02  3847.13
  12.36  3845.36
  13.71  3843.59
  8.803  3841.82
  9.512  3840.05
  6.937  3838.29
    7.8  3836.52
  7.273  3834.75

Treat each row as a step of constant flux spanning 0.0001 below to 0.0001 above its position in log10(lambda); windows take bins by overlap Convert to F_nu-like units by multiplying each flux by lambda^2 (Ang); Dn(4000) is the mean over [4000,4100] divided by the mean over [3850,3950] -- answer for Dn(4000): 1.35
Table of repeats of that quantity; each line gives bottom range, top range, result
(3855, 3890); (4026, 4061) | 1.48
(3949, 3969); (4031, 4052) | 1.53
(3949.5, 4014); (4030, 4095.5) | 1.21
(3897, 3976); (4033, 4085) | 1.39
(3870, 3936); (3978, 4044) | 1.42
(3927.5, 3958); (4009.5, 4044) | 1.39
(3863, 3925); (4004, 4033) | 1.42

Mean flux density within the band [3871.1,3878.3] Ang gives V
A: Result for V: 13.7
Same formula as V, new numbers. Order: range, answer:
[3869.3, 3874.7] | 14.7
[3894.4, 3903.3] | 13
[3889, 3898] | 10.4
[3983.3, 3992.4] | 16.2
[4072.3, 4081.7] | 16.5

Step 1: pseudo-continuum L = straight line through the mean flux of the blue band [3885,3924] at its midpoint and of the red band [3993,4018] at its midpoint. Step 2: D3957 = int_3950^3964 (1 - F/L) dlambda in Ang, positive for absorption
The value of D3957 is 1.72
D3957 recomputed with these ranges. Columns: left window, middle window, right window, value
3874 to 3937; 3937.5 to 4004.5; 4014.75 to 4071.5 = 5.29 Ang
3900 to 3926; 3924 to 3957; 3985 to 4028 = 4.96 Ang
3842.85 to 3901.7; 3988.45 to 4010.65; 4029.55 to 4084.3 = -2.50 Ang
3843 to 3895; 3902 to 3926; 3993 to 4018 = -1.47 Ang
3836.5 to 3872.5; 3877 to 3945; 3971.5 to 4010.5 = 7.08 Ang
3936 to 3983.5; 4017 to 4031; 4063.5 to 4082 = -2.74 Ang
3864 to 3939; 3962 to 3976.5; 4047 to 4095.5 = 5.96 Ang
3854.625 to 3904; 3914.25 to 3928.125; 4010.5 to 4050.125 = -1.34 Ang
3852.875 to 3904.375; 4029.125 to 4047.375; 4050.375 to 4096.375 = -2.75 Ang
